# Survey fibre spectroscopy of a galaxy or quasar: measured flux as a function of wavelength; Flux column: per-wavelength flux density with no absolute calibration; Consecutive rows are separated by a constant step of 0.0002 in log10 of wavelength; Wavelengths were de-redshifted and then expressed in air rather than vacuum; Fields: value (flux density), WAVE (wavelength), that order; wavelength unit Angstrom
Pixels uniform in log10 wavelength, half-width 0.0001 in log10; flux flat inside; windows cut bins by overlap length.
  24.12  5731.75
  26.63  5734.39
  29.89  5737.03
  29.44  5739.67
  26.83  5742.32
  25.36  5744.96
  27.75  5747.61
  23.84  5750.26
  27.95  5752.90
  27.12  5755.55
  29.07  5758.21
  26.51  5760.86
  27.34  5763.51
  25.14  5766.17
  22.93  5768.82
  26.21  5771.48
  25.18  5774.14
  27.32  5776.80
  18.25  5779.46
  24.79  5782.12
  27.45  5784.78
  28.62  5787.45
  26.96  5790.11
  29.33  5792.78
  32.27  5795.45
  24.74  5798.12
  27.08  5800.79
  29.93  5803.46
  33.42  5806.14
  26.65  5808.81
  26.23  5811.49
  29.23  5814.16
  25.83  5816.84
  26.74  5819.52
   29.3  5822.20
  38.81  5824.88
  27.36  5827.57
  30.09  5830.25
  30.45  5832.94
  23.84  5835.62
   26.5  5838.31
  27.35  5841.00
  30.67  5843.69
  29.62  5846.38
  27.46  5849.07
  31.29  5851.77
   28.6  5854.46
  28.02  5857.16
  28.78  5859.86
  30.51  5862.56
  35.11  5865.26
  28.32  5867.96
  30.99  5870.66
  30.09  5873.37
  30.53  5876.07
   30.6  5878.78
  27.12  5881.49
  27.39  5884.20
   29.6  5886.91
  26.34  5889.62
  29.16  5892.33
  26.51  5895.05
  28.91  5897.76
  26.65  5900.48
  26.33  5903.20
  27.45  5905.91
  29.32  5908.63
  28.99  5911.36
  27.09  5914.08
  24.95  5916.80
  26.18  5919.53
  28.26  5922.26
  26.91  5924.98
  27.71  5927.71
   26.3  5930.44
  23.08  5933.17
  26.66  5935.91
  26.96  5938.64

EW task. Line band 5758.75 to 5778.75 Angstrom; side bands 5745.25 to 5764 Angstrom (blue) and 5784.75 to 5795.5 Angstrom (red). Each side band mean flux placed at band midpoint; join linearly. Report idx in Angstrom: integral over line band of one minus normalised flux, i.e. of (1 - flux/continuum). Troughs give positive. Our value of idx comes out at 1.4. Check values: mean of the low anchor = 27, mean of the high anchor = 28.7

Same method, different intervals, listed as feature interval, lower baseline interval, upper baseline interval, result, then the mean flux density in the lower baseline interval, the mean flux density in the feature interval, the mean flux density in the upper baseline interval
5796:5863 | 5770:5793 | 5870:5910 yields -4.4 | 25.8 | 28.8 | 28.4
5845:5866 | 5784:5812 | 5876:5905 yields -1.2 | 28.5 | 29.8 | 28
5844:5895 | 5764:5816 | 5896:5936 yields -4.5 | 26.9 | 29.4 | 27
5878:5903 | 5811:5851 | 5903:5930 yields -0.1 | 28.7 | 27.9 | 27.3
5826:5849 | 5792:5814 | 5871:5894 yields 0.4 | 28.7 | 28.3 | 28.9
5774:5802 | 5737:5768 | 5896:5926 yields 0.5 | 27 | 26.6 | 27.4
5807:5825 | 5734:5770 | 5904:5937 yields -1.0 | 26.9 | 28.4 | 26.9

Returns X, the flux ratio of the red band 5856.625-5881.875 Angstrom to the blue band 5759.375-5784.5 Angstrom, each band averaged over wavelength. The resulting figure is 1.2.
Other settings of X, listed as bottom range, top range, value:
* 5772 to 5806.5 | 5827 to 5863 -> 1.05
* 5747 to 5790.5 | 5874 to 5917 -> 1.08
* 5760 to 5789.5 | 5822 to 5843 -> 1.15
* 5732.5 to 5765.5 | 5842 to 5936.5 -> 1.04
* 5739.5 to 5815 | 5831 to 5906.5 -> 1.07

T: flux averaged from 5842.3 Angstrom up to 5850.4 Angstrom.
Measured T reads 29.3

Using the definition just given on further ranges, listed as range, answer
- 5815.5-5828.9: 29.6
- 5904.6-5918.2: 27.5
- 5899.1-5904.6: 26.5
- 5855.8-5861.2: 28.4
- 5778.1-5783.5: 21.6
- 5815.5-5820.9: 26.3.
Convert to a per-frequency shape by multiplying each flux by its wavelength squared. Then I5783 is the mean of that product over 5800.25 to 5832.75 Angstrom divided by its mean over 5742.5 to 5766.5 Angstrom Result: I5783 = 1.1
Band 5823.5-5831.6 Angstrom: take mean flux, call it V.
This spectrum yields 32.1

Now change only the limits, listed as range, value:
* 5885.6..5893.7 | 28.4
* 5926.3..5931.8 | 27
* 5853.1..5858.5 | 28.3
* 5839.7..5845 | 29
